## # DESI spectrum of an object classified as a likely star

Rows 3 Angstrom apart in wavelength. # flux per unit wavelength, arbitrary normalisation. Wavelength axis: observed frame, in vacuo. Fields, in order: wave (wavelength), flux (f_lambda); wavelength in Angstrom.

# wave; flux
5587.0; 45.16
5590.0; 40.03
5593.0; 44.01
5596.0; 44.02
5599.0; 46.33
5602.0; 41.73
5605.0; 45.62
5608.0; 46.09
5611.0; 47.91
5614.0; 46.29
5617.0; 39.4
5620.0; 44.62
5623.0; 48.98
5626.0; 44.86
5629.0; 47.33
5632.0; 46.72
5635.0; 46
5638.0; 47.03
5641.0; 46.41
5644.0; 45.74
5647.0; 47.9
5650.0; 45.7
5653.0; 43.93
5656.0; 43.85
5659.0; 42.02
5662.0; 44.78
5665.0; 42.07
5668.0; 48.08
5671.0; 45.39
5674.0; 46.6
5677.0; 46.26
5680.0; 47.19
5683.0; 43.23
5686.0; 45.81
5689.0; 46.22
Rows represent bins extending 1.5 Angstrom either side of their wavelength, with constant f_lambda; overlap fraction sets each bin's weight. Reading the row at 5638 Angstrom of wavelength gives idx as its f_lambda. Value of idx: 47.03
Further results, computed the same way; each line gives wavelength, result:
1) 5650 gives 45.7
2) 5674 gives 46.6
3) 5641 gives 46.41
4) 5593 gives 44.01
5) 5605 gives 45.62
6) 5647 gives 47.9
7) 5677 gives 46.26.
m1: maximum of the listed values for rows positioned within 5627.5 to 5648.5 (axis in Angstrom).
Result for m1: 47.9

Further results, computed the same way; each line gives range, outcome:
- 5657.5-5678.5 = 48.08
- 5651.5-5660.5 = 43.93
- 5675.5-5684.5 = 47.19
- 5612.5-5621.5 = 46.29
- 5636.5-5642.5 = 47.03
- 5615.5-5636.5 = 48.98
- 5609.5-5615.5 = 47.91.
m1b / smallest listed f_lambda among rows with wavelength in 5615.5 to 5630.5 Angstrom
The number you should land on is 39.4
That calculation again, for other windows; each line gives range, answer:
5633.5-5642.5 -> 46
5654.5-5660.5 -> 42.02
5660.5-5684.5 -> 42.07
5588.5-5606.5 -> 40.03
